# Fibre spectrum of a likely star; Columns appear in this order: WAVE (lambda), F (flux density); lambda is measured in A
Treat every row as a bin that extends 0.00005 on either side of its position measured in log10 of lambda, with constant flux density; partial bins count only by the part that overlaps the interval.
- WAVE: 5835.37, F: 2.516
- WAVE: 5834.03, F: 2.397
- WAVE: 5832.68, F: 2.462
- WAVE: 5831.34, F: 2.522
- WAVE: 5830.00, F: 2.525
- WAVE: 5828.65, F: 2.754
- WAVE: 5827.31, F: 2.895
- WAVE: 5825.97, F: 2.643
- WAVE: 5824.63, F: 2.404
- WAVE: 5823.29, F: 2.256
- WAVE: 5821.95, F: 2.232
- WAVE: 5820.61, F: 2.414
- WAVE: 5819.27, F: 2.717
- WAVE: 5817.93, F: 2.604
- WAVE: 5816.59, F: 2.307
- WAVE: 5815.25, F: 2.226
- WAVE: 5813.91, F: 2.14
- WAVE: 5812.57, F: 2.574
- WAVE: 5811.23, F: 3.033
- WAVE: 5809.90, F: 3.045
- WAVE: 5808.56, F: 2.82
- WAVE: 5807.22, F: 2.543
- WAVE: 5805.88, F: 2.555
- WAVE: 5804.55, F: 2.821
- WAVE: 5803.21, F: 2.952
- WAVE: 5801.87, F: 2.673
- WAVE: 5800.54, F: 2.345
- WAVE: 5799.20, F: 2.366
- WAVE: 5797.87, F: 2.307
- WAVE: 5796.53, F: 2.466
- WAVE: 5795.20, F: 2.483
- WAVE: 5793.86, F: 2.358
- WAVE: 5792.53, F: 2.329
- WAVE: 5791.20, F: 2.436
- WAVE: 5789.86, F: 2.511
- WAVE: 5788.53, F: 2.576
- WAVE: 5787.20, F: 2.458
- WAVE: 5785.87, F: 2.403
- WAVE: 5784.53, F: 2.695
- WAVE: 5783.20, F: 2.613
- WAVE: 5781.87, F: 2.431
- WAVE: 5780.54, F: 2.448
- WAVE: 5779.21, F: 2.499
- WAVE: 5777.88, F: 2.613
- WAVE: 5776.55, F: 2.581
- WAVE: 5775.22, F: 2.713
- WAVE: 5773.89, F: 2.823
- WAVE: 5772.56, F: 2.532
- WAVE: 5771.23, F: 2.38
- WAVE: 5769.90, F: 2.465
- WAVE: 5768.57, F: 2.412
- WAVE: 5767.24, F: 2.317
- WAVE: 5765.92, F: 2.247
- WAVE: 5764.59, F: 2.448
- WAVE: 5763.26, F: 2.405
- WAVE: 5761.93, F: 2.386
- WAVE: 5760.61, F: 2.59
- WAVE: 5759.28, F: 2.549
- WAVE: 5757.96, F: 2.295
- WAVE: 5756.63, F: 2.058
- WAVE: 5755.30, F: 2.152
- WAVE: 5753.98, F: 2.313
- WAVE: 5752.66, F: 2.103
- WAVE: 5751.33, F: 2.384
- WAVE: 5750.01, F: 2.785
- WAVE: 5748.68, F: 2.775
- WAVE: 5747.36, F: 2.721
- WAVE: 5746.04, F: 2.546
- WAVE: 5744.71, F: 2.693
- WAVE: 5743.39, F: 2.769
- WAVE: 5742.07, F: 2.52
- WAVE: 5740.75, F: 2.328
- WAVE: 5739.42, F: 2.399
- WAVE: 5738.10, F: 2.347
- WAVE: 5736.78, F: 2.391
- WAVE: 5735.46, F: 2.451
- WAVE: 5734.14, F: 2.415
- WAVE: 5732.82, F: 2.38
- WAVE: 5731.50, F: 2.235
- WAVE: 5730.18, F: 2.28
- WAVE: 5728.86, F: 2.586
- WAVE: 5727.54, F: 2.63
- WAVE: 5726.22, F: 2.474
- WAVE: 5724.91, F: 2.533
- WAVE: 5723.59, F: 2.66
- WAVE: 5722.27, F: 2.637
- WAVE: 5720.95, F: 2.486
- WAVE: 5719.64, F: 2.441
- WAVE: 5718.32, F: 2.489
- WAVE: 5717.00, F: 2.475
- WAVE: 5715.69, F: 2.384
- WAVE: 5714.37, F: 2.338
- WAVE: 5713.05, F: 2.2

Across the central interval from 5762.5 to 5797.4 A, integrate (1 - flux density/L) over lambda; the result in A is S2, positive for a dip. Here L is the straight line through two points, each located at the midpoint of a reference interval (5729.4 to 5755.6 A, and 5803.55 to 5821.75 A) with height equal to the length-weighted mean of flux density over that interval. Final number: 0.62 A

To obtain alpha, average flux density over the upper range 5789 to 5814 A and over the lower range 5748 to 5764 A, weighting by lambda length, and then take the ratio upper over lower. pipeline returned 1.07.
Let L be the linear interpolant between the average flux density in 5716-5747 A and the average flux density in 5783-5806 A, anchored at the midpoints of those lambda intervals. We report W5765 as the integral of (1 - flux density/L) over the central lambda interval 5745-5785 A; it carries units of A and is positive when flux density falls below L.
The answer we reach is 0.4 A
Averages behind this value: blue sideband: 2.49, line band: 2.48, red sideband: 2.52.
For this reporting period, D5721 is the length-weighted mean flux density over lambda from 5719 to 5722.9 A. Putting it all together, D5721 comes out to 2.52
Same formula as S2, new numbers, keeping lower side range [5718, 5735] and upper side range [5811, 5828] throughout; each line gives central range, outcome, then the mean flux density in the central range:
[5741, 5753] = -0.54 A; 2.59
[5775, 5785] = -0.34 A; 2.57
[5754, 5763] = 0.51 A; 2.34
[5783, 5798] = 0.07 A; 2.47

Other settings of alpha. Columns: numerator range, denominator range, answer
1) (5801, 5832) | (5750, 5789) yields 1.06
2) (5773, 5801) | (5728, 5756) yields 1.02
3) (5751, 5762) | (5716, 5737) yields 0.93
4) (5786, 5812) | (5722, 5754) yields 1.03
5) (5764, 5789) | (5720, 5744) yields 1.01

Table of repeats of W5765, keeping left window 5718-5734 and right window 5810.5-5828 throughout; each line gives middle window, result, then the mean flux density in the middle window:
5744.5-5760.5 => 0.3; 2.44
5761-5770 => 0.4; 2.38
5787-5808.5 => -0.2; 2.52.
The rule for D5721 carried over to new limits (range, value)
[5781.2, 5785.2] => 2.58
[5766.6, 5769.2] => 2.36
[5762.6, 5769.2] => 2.37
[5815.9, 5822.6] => 2.45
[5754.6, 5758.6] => 2.17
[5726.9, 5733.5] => 2.42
